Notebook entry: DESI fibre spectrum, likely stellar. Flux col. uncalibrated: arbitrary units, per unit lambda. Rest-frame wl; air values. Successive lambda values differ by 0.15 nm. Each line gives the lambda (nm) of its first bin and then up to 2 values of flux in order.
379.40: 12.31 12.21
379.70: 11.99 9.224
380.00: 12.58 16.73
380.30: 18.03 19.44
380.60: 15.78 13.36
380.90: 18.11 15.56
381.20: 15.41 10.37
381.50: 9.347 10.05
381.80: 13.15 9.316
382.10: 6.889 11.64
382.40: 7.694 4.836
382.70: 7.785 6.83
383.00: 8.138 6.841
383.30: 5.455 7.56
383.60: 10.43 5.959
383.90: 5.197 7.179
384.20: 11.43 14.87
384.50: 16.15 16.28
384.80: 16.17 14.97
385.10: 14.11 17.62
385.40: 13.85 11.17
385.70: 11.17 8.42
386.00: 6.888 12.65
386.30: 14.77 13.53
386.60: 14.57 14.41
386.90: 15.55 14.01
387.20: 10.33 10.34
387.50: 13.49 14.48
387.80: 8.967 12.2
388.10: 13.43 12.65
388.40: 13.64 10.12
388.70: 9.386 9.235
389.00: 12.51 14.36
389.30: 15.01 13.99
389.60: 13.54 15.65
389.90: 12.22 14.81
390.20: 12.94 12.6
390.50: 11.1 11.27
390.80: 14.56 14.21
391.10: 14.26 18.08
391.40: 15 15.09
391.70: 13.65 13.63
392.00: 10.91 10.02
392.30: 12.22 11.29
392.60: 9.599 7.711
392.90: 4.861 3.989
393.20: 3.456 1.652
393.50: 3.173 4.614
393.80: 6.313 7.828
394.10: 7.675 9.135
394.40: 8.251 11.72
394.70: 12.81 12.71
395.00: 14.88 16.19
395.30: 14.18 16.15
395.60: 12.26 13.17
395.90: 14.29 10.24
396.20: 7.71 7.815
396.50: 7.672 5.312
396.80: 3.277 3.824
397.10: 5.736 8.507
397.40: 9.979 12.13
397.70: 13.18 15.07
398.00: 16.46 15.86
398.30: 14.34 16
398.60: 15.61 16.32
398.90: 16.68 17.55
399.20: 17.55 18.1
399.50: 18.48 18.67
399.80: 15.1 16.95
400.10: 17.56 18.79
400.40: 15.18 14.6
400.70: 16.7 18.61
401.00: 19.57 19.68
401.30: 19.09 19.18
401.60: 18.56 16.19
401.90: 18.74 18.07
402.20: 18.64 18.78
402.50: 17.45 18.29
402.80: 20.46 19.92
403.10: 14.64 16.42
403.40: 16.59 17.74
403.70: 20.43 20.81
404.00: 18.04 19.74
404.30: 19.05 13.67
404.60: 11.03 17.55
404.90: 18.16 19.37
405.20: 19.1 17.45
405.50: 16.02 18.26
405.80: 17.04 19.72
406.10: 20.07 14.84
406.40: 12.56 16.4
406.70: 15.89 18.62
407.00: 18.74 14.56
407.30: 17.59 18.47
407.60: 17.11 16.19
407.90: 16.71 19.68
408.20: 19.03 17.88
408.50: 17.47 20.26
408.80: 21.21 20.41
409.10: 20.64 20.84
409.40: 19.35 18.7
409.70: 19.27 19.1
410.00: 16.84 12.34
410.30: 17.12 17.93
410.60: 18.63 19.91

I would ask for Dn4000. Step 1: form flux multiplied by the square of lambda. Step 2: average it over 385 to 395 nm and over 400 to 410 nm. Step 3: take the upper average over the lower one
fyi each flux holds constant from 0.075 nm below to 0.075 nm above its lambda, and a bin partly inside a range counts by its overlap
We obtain 1.68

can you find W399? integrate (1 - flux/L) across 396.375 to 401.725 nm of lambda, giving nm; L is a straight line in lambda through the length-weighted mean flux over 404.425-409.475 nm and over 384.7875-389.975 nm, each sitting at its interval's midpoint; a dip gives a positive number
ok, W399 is 0.39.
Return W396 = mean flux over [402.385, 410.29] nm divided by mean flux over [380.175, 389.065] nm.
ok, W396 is 1.51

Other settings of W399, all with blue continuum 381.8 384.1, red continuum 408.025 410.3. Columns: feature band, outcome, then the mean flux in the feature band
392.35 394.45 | 0.98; 6.44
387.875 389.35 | -0.32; 12.2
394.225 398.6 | 0.63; 11.4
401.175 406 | -0.46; 18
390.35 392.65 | -0.36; 13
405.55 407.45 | 0.06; 17.1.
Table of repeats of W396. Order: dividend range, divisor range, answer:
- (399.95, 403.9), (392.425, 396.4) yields 1.93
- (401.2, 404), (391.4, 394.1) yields 2.18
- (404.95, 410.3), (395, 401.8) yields 1.25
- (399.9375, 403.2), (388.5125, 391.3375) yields 1.36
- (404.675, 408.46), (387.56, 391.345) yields 1.34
